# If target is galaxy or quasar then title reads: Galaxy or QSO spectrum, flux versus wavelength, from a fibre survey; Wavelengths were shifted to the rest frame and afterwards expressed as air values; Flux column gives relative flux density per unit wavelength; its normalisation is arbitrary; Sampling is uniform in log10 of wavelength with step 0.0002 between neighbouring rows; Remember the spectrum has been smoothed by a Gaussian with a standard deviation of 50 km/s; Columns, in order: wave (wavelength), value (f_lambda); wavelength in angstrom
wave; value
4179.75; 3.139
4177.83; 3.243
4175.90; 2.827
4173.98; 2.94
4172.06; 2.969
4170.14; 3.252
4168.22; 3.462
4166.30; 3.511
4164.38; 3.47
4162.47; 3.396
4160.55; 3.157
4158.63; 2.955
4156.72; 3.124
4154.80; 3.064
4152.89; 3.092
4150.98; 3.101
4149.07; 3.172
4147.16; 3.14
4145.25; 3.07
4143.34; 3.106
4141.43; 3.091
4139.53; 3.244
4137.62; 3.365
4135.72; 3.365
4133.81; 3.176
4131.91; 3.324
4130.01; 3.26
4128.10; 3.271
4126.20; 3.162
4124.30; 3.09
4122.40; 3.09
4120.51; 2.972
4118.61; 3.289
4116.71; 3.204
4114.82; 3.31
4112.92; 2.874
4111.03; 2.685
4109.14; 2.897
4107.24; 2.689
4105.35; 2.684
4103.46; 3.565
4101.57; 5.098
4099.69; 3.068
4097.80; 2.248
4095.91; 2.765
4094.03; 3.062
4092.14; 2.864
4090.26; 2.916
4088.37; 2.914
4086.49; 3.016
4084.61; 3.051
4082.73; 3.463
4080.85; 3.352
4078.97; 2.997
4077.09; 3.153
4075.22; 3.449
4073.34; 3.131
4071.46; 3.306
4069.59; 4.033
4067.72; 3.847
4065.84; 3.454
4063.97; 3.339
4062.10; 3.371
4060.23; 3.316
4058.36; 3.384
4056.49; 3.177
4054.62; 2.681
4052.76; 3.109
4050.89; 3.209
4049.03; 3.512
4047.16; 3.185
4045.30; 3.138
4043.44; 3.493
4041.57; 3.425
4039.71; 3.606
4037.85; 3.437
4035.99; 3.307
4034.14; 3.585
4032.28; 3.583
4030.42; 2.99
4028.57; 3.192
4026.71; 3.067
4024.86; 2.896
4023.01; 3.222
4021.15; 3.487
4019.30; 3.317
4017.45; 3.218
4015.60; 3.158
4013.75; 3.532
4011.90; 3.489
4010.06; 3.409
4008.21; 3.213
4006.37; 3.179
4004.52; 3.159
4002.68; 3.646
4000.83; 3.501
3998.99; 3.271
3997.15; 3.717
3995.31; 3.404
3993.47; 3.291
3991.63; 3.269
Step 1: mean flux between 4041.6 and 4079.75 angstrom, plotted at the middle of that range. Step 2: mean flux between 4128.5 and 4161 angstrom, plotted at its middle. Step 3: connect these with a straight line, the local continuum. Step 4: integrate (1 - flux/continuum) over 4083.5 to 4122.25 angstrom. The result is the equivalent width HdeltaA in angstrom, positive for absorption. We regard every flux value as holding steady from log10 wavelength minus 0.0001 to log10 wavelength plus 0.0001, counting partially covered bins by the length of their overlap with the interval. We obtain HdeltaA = 2.2 angstrom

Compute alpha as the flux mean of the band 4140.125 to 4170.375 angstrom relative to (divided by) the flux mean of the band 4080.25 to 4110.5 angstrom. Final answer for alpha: 1.03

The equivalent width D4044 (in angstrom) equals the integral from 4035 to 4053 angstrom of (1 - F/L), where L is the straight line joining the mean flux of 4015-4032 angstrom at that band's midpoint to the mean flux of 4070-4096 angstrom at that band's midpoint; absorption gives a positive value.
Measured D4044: -1.0 angstrom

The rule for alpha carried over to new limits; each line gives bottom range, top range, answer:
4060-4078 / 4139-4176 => 0.92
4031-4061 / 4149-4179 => 0.96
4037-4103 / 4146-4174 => 0.98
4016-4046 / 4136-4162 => 0.95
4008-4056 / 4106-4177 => 0.95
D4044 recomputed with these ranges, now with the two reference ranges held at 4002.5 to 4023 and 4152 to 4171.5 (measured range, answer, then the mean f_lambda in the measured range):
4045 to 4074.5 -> -0.2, 3.33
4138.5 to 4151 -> 0.5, 3.14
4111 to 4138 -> 0.7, 3.17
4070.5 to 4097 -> 1.5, 3.1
